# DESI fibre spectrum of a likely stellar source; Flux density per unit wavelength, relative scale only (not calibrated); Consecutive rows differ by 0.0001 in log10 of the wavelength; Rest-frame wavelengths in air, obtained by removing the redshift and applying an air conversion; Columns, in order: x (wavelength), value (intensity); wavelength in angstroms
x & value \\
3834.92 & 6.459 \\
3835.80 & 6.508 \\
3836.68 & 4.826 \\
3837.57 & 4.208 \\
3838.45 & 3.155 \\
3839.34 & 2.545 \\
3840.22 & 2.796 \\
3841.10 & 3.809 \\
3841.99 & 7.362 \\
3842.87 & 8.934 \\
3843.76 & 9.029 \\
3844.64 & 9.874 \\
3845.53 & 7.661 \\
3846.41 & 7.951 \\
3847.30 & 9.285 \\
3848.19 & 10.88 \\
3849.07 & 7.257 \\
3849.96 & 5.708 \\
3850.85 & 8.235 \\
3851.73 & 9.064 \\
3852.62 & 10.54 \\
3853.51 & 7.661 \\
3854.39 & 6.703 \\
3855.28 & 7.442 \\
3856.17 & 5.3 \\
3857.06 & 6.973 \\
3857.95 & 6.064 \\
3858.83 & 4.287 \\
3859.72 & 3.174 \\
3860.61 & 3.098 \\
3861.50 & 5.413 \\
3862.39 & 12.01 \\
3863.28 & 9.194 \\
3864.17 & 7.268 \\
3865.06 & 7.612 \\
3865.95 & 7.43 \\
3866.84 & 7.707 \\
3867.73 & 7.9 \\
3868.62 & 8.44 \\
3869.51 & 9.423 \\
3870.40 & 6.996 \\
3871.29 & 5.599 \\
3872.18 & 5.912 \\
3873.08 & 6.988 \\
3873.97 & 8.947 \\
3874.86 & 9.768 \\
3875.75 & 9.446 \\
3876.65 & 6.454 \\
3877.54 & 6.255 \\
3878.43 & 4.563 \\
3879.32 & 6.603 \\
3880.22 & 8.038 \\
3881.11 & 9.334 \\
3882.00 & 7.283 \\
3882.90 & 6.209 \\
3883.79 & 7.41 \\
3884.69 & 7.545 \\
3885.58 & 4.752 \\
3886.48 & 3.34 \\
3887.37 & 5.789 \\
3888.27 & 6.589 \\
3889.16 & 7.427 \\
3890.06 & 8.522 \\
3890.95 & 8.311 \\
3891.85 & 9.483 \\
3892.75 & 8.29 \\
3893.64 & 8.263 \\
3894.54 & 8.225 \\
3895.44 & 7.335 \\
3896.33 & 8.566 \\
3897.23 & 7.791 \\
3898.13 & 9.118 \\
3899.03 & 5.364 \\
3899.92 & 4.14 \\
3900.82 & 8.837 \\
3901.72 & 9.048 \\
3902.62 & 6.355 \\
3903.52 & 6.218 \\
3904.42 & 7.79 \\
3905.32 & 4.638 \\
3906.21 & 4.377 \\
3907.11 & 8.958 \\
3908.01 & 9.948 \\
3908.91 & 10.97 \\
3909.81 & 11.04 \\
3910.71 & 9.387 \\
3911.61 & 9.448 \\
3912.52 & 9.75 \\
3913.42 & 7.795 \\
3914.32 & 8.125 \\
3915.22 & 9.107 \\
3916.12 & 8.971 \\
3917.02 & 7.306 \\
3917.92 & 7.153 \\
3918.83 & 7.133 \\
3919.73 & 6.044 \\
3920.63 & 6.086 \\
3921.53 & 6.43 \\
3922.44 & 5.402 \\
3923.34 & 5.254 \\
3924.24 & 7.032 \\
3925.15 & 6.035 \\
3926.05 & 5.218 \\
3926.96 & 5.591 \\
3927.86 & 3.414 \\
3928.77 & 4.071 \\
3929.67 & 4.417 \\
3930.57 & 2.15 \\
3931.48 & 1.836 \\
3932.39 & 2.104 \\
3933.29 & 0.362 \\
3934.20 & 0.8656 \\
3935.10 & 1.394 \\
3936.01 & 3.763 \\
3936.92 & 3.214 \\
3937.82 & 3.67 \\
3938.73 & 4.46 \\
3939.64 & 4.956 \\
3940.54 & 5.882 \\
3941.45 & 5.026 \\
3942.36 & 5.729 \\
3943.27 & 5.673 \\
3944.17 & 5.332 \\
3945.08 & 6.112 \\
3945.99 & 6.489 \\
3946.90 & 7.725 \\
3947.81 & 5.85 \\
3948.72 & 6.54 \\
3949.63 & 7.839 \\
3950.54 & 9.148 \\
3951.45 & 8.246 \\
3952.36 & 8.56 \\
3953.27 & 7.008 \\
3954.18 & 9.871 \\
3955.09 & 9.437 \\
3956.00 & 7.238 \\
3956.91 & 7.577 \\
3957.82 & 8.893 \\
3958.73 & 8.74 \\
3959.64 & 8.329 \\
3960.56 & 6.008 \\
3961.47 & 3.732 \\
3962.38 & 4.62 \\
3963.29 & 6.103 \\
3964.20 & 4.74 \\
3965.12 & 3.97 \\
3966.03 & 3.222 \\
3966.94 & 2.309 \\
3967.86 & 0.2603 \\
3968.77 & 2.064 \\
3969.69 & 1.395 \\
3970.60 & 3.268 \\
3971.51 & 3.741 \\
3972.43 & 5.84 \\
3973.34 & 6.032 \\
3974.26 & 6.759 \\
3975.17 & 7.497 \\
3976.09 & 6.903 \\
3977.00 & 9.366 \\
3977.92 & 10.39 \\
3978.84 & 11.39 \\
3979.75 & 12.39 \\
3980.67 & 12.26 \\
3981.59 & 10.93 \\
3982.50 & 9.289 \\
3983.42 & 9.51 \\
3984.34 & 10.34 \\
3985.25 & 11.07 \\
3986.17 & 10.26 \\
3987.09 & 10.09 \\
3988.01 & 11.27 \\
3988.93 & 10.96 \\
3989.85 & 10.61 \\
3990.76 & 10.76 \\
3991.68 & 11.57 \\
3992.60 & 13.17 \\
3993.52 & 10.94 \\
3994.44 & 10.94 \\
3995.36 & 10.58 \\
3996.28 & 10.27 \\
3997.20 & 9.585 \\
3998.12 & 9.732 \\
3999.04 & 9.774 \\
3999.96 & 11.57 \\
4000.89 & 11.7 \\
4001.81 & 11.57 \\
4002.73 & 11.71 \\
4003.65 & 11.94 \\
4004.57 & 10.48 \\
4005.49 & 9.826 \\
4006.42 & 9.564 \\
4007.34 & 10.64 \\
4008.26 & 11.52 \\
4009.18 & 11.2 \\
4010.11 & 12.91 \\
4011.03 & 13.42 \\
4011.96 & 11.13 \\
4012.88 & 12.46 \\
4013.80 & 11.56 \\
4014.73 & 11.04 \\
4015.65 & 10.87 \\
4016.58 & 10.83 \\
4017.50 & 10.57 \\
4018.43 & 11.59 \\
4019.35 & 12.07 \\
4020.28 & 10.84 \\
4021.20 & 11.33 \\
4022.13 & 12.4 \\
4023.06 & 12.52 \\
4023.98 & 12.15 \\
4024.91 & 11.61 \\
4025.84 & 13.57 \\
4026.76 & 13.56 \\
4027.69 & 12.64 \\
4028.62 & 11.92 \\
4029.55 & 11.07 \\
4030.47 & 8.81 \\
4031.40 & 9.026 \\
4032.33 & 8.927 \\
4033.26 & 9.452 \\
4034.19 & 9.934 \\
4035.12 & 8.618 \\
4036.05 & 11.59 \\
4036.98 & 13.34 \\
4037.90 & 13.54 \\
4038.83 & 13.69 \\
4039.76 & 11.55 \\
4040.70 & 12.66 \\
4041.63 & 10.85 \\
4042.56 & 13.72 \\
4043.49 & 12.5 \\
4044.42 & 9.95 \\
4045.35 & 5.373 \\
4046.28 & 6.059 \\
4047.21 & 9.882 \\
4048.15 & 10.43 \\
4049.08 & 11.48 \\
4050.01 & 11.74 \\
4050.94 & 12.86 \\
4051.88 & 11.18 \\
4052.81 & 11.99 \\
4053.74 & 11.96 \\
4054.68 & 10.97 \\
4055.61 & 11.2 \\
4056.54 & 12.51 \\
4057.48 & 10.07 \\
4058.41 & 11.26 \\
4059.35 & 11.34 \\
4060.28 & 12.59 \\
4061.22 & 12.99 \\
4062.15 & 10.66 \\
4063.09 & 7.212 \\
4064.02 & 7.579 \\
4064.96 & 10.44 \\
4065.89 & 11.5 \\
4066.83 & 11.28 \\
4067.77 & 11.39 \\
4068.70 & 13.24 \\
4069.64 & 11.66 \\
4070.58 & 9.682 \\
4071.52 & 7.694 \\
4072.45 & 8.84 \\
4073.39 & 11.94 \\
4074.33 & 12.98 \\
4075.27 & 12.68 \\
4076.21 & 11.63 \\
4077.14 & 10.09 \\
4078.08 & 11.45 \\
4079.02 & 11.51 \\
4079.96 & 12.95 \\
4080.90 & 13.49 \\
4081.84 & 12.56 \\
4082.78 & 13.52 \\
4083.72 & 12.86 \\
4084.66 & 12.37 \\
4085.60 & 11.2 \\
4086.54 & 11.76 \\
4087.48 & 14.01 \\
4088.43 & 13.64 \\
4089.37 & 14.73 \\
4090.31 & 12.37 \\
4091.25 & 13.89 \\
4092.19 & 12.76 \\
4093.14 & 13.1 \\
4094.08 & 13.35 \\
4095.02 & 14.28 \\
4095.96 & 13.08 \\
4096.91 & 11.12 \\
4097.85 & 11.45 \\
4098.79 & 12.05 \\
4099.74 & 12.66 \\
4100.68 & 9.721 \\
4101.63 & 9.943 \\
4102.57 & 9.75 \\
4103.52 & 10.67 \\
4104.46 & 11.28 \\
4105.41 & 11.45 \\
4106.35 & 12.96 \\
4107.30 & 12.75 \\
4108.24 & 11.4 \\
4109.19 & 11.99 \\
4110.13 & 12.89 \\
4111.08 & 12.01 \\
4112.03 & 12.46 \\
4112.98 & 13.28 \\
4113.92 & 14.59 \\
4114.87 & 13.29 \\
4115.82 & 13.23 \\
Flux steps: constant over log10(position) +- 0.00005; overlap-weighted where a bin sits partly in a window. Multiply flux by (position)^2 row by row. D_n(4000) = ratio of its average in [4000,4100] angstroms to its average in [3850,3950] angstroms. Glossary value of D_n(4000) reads 1.87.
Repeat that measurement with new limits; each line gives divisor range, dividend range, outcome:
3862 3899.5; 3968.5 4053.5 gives 1.49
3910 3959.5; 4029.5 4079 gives 1.88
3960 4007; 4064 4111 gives 1.47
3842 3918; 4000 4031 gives 1.62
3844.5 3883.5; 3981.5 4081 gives 1.63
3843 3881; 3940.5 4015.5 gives 1.22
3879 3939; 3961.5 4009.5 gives 1.41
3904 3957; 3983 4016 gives 1.82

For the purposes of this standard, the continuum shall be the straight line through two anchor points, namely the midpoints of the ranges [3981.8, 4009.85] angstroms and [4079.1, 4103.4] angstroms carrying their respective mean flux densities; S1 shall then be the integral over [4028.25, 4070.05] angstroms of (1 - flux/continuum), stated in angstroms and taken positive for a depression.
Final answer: 2.8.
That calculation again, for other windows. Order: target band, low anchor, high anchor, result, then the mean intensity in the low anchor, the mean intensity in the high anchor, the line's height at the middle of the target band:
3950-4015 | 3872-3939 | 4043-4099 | 0.4 angstroms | 6.58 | 11.5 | 8.89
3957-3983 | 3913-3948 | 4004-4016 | 5.8 angstroms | 5.2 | 11.3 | 8.23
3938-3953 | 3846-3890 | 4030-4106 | 4.1 angstroms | 7.22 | 11.4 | 8.84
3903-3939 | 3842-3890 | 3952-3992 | 7.5 angstroms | 7.34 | 7.64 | 7.5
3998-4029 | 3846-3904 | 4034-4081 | -4.1 angstroms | 7.34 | 11.1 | 10.2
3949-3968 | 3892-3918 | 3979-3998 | 6.2 angstroms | 8.04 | 10.8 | 9.83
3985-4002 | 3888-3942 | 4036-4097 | -3.2 angstroms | 6.4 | 11.7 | 9.13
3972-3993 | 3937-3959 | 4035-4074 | -4.4 angstroms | 6.84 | 11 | 8.19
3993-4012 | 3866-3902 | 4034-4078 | -2.1 angstroms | 7.39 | 11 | 9.91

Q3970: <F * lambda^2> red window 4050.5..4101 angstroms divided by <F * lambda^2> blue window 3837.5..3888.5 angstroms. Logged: 1.9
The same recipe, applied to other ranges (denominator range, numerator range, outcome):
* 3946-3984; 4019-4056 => 1.67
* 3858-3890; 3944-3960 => 1.16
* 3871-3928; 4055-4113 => 1.77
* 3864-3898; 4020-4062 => 1.64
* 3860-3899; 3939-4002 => 1.12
